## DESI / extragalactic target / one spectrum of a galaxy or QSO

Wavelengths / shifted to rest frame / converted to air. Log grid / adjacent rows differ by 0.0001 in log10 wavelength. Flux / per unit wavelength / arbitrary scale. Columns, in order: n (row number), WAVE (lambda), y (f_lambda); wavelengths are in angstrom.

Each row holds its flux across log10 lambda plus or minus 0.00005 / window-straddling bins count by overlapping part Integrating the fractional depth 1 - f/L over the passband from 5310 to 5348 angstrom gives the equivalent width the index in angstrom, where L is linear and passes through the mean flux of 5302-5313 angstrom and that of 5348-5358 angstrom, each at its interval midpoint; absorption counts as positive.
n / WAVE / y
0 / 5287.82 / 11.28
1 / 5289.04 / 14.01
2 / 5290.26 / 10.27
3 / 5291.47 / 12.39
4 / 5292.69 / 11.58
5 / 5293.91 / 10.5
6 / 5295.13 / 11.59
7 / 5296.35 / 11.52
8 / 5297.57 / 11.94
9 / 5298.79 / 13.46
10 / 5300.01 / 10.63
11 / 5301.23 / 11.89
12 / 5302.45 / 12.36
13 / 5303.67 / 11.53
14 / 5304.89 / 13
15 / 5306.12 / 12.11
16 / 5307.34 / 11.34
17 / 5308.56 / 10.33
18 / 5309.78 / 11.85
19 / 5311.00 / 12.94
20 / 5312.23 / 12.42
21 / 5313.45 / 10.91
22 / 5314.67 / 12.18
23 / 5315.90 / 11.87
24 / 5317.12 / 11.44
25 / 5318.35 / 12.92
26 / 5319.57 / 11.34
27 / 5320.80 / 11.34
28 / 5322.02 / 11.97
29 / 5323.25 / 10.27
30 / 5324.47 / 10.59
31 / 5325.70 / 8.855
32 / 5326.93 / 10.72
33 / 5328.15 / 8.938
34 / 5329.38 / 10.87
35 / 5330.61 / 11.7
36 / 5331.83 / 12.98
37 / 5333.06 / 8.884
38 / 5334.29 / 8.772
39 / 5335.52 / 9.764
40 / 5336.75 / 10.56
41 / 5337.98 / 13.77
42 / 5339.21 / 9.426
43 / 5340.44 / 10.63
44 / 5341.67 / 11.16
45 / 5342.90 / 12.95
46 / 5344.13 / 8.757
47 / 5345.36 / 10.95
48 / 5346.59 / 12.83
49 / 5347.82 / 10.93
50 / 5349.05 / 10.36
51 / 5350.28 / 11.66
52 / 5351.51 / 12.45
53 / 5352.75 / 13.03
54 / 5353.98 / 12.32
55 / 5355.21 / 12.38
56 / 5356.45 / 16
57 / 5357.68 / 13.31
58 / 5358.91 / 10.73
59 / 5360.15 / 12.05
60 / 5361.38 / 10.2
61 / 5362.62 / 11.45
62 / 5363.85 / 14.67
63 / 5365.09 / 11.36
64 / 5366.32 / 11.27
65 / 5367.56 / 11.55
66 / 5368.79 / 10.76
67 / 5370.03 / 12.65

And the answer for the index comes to 3.6 angstrom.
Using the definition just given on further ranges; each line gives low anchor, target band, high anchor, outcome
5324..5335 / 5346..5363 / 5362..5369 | -1.1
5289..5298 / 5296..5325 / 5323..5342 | -1.7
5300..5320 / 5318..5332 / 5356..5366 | 1.3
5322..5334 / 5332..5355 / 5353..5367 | 0.5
